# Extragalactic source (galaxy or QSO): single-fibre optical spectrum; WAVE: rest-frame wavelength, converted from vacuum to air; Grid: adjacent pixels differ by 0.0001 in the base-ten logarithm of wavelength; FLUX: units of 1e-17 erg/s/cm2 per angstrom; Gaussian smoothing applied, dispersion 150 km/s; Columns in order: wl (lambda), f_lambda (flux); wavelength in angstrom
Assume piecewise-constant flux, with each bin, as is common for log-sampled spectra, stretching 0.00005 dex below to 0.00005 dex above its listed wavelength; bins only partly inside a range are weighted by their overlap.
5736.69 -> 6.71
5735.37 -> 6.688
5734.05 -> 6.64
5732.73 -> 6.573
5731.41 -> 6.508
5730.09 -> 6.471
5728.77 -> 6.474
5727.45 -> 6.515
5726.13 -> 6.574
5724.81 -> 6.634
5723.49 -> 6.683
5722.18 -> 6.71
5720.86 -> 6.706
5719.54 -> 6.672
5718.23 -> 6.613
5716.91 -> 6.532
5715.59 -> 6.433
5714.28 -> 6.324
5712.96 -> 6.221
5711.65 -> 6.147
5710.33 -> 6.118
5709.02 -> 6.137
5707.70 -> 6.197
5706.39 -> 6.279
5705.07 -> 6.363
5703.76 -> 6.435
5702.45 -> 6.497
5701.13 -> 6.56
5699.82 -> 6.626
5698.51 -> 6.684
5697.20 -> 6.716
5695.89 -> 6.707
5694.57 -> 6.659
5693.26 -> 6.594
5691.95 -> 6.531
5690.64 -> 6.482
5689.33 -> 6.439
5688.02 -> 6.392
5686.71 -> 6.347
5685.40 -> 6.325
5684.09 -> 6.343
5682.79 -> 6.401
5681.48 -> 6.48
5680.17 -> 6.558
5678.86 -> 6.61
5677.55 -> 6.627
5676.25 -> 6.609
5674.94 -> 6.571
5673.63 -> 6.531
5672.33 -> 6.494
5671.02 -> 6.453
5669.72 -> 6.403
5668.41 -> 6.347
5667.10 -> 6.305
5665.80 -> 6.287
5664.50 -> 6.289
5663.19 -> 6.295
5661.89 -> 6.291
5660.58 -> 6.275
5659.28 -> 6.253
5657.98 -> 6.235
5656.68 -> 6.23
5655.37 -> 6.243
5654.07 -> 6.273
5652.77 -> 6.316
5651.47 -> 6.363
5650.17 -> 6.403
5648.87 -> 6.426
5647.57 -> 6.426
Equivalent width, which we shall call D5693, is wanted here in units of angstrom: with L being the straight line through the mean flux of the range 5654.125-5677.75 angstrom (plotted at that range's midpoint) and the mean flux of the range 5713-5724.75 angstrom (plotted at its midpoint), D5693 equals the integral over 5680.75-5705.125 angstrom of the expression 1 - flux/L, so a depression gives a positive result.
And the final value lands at -0.14 angstrom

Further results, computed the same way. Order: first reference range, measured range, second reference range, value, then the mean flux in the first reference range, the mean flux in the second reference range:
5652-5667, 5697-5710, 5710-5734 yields 0.0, 6.28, 6.5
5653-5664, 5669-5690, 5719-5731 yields -0.3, 6.26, 6.6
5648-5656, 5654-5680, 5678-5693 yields 0.0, 6.35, 6.45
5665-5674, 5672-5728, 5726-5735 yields -0.2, 6.4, 6.54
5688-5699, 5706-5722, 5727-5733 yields 0.4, 6.59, 6.5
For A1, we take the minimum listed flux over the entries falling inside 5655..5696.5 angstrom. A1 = 6.23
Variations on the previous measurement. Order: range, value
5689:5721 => 6.118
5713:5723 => 6.324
